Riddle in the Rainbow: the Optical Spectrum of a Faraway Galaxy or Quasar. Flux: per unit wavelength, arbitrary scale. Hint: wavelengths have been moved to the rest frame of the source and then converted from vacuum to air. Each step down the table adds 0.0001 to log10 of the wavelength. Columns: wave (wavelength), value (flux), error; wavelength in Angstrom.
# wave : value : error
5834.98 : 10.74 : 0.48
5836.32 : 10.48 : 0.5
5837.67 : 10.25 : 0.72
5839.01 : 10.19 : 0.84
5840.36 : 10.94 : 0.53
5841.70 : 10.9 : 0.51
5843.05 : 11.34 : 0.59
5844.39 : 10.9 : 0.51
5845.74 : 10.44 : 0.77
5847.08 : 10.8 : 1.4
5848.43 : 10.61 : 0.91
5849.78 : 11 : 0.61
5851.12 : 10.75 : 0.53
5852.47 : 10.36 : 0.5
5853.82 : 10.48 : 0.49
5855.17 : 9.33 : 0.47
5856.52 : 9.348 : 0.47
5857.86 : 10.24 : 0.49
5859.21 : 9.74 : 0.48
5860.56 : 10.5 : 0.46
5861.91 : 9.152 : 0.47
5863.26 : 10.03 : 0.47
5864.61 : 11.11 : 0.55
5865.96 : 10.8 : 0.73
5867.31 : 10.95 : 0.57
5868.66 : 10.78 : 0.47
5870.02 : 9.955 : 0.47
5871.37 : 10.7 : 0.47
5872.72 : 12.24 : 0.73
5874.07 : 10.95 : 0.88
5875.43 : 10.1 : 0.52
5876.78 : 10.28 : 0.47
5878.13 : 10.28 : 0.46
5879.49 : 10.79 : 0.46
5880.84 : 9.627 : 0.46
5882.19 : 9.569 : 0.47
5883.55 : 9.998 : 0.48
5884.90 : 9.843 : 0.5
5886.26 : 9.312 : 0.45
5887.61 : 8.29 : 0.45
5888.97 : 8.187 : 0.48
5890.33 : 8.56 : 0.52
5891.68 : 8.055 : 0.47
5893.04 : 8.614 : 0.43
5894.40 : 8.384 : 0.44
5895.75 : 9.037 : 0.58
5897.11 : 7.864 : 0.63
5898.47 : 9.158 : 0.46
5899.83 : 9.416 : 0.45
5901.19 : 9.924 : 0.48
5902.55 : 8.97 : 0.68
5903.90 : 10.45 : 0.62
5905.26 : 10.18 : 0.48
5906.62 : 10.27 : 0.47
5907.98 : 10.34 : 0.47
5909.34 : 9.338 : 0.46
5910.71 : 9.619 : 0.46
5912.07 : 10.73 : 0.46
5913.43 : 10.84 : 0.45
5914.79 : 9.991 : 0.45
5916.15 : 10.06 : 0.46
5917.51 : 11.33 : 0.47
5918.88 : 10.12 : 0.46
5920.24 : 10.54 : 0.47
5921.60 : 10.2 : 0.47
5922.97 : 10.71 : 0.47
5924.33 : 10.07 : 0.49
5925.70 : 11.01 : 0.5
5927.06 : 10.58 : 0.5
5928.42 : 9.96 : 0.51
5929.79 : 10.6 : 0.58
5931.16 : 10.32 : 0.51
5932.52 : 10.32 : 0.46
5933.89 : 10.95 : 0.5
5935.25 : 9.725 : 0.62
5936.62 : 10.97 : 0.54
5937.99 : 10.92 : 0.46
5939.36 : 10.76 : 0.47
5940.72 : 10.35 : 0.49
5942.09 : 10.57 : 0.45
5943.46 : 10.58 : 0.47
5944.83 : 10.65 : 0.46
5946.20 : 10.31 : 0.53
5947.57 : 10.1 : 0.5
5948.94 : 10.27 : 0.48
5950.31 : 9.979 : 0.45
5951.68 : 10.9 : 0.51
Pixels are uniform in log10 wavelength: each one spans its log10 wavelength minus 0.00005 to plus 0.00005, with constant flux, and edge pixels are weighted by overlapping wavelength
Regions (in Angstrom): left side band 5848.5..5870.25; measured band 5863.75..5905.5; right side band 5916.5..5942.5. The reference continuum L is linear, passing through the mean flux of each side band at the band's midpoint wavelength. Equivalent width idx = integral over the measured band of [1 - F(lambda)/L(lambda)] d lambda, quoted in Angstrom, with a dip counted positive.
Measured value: 2.5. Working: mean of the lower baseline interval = 10.3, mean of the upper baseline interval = 10.5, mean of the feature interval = 9.75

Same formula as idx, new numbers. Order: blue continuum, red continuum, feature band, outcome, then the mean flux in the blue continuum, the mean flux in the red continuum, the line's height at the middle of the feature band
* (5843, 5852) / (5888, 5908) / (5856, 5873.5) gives -0.4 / 10.8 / 9.11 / 10.2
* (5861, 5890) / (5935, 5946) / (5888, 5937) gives 2.5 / 10.1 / 10.6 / 10.4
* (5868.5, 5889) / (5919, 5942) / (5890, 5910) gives 2.0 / 10.1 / 10.5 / 10.3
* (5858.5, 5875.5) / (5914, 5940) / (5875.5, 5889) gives 1.1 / 10.5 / 10.5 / 10.5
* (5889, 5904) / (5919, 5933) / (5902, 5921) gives -1.1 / 8.86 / 10.4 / 9.66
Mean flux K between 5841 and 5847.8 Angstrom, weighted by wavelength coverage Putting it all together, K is 10.9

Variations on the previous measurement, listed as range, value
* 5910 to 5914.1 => 10.4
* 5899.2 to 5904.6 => 9.71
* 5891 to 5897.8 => 8.4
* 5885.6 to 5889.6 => 8.6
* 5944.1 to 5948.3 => 10.3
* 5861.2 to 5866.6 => 10.3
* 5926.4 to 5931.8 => 10.4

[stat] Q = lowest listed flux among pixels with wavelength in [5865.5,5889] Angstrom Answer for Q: 8.187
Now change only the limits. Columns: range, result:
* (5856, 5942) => 7.864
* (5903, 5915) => 9.338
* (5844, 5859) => 9.33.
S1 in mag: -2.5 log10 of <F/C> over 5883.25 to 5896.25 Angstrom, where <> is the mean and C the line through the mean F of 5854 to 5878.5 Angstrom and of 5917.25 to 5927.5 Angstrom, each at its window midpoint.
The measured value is 0.19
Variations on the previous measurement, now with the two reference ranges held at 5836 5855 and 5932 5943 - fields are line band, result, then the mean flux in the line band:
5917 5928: 0.00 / 10.5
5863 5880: -0.01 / 10.7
